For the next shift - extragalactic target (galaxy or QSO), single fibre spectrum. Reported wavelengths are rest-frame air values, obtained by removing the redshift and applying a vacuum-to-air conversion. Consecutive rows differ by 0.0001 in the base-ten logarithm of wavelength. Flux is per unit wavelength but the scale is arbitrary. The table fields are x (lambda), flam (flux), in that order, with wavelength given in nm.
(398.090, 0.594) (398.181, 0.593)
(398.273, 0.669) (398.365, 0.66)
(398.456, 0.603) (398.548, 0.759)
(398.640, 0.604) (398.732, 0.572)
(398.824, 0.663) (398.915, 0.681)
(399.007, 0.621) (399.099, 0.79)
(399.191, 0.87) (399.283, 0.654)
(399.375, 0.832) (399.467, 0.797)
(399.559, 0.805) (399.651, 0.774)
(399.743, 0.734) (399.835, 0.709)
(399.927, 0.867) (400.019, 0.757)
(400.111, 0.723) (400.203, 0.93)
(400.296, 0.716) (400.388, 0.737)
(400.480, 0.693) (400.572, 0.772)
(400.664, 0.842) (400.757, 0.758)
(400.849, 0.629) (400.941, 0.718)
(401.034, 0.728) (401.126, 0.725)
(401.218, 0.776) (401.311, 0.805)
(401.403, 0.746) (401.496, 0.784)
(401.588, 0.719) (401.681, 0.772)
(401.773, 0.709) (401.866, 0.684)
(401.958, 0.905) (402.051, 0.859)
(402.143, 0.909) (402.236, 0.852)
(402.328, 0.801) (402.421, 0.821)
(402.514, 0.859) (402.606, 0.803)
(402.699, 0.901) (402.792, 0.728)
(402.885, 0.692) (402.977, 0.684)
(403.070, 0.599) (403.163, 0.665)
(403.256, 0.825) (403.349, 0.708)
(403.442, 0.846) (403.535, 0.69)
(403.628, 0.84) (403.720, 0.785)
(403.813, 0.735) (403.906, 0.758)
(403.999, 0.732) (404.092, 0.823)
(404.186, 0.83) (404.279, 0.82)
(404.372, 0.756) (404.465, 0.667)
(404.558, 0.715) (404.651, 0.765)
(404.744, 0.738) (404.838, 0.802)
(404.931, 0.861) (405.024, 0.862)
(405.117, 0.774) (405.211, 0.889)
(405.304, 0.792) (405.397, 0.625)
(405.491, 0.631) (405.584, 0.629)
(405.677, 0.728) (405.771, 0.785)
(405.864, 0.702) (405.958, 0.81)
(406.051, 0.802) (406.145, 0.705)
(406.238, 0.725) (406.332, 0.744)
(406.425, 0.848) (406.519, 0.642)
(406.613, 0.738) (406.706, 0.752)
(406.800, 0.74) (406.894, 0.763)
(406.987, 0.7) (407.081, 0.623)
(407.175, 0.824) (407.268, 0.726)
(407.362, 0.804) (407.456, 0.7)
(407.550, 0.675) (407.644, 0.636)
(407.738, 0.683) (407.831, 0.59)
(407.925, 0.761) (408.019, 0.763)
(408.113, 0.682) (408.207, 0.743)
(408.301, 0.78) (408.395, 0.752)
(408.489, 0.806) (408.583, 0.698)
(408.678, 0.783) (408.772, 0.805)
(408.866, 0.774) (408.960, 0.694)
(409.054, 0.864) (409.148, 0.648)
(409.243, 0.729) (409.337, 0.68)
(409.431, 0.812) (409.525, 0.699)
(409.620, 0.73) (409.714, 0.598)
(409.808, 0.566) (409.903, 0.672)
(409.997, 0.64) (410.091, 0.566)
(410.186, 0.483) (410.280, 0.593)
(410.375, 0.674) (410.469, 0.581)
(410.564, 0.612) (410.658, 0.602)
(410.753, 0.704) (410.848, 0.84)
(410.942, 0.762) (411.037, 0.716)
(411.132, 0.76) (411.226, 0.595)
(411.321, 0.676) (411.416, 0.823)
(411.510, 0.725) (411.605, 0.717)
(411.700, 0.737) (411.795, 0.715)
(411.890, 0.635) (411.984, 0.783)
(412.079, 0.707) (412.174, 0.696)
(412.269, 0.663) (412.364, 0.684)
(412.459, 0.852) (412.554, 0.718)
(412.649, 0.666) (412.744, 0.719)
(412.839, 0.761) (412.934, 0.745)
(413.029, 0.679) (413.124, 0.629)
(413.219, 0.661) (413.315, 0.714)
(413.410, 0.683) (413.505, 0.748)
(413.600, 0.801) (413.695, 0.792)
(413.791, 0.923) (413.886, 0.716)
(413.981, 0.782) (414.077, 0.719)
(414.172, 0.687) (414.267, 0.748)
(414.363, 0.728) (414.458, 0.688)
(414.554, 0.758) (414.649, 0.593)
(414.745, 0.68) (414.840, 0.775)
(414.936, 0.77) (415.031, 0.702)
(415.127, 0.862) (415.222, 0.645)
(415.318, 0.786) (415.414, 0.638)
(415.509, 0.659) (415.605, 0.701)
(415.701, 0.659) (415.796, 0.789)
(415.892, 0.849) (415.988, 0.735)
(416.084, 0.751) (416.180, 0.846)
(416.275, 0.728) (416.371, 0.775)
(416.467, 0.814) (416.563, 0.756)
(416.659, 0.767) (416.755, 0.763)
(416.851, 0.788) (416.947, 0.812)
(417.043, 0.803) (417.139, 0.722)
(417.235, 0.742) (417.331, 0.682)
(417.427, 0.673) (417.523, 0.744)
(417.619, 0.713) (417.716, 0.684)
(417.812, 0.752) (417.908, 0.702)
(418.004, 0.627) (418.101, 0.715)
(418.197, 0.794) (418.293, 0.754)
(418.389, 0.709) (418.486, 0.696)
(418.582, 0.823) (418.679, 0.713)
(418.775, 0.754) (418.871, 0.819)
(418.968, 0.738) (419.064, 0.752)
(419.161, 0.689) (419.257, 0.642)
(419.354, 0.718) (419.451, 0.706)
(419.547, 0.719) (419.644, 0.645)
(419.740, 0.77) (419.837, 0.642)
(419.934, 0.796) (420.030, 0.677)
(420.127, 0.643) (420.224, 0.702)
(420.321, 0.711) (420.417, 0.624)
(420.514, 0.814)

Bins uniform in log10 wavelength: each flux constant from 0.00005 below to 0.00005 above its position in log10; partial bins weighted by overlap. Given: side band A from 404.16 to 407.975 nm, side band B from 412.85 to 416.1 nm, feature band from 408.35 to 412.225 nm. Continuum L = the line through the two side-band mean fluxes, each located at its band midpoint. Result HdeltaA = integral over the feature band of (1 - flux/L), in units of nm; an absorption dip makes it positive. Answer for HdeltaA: 0.19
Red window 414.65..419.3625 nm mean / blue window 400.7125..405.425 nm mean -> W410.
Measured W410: 0.96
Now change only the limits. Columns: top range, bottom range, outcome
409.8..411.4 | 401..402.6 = 0.83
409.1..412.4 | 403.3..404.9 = 0.89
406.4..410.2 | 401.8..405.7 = 0.92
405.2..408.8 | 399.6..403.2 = 0.95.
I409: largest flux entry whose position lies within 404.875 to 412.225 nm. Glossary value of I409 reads 0.889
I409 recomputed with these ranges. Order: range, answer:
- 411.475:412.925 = 0.852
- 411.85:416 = 0.923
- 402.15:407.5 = 0.901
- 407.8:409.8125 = 0.864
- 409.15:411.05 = 0.84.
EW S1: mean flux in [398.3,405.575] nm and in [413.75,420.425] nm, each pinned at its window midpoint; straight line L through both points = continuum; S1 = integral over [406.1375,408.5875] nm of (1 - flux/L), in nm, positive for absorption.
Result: 0.068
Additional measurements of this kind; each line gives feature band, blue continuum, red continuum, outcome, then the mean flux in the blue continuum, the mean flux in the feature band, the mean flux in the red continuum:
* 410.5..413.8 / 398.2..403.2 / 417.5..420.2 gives 0.05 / 0.749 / 0.718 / 0.719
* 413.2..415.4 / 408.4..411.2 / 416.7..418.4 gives -0.06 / 0.693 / 0.737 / 0.733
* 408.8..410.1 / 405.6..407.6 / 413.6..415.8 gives 0.07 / 0.738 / 0.697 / 0.731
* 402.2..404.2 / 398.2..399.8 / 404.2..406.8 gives -0.09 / 0.709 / 0.77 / 0.753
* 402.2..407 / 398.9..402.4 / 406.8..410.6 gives -0.16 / 0.769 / 0.76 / 0.698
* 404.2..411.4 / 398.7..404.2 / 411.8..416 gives 0.24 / 0.762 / 0.719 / 0.726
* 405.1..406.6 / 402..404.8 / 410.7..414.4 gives 0.04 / 0.774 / 0.738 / 0.728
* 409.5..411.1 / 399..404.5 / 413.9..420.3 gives 0.21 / 0.769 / 0.649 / 0.73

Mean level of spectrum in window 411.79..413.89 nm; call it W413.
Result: 0.726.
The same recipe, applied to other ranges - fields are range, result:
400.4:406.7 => 0.762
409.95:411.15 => 0.654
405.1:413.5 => 0.712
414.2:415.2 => 0.728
